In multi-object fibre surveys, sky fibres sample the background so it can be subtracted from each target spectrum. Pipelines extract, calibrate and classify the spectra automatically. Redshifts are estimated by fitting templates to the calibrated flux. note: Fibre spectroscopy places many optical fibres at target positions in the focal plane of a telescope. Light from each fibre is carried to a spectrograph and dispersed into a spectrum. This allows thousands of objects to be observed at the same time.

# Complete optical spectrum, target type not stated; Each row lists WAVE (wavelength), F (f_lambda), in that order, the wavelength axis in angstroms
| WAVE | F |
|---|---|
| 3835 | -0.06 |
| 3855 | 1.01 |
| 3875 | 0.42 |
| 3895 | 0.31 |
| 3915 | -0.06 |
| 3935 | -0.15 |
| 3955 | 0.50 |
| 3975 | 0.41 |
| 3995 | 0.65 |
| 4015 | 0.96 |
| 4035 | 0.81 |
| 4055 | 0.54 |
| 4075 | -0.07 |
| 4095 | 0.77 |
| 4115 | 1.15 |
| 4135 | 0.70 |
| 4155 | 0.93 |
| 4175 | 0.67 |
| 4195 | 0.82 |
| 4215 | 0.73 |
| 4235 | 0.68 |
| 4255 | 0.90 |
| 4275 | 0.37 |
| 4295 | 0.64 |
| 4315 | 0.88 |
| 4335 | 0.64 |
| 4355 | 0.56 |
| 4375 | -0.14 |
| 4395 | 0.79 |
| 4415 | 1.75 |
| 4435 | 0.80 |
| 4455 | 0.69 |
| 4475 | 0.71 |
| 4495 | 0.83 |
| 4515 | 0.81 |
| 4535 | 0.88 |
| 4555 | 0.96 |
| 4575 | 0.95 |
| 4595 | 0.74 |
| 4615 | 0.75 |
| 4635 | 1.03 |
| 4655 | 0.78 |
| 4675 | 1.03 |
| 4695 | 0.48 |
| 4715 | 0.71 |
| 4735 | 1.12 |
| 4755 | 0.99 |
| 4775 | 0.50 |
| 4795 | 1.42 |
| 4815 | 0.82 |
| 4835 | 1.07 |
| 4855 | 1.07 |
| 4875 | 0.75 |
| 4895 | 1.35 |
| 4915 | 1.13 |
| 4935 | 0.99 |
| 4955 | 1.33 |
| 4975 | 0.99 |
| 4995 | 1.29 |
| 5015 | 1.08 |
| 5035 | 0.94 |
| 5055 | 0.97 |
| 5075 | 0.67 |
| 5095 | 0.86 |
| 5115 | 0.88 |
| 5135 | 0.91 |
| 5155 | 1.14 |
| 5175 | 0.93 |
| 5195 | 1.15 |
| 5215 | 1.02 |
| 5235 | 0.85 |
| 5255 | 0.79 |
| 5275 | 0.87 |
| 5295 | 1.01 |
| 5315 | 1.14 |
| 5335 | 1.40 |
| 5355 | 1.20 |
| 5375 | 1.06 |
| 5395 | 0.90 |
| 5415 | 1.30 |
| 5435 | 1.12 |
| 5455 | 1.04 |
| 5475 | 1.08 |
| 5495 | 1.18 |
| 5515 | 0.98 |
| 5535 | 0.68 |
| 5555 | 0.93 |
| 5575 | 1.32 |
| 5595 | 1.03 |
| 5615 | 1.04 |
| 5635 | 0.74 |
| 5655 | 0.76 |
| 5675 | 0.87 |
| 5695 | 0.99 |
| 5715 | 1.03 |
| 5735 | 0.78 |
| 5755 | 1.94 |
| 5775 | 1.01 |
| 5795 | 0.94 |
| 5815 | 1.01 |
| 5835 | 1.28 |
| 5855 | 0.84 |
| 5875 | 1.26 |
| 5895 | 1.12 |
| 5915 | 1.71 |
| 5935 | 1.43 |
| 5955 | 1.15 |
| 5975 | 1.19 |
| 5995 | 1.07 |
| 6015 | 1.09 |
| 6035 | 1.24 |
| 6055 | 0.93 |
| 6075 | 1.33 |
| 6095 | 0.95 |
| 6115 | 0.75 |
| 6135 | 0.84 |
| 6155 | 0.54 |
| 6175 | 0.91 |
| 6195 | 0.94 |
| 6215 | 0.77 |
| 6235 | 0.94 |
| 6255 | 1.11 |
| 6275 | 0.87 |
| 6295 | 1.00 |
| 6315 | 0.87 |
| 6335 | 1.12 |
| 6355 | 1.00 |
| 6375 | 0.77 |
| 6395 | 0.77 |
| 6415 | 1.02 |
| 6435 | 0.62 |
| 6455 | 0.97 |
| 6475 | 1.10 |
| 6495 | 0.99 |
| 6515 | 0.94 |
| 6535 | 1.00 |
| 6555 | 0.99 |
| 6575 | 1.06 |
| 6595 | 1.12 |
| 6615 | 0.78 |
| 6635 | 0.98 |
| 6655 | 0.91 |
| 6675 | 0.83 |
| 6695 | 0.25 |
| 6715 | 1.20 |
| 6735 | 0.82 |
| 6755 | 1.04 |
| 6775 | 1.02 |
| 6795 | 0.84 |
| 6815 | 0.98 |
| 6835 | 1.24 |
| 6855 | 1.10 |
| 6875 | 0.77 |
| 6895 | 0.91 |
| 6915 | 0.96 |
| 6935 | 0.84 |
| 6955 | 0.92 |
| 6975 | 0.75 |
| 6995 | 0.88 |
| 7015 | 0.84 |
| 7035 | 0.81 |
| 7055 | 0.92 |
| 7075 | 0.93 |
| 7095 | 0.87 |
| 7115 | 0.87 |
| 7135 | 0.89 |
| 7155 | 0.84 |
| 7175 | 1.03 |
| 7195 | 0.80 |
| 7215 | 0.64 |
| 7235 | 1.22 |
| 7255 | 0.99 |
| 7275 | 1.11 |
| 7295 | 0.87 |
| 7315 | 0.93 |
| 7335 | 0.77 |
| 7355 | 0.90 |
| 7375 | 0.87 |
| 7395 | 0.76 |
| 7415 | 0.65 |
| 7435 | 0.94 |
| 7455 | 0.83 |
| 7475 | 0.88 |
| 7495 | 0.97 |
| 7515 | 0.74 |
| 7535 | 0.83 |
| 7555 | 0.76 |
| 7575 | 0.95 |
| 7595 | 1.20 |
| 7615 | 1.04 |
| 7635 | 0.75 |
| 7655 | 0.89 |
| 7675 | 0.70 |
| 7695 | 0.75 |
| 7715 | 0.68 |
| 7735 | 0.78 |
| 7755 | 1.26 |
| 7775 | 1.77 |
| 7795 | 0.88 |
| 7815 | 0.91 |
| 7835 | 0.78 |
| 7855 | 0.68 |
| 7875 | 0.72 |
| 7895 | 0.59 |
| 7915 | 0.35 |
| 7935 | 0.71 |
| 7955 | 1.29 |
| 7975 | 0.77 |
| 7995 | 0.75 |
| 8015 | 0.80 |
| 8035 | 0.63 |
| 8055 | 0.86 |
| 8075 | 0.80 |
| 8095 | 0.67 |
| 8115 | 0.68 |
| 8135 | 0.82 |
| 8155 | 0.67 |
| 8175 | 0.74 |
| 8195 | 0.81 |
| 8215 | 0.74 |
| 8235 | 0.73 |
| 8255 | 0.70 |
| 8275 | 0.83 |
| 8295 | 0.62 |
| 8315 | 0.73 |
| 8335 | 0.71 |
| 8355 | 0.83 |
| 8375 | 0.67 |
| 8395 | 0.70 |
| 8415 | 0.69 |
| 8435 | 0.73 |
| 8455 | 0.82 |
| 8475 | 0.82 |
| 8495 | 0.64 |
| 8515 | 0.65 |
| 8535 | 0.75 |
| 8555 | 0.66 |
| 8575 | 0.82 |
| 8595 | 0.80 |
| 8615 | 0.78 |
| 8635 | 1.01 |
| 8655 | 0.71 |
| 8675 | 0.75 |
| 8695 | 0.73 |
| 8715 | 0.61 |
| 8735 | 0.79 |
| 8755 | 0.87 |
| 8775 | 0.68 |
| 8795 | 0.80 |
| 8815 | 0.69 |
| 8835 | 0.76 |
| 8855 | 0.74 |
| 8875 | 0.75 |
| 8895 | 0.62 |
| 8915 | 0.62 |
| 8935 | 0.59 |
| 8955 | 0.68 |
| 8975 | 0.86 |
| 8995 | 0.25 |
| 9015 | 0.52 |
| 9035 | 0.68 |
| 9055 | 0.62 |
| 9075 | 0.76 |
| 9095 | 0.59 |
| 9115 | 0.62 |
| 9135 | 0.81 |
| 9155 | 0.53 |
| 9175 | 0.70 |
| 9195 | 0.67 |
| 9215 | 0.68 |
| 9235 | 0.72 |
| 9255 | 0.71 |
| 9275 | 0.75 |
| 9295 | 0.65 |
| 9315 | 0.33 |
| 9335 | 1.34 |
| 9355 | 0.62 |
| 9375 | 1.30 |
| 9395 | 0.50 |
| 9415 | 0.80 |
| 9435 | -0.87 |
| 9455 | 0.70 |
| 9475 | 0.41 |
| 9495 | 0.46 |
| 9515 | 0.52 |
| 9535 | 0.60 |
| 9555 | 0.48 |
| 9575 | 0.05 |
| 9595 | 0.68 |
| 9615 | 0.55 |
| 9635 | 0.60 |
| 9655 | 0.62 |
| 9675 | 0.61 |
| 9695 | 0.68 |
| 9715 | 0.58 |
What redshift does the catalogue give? 0.183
